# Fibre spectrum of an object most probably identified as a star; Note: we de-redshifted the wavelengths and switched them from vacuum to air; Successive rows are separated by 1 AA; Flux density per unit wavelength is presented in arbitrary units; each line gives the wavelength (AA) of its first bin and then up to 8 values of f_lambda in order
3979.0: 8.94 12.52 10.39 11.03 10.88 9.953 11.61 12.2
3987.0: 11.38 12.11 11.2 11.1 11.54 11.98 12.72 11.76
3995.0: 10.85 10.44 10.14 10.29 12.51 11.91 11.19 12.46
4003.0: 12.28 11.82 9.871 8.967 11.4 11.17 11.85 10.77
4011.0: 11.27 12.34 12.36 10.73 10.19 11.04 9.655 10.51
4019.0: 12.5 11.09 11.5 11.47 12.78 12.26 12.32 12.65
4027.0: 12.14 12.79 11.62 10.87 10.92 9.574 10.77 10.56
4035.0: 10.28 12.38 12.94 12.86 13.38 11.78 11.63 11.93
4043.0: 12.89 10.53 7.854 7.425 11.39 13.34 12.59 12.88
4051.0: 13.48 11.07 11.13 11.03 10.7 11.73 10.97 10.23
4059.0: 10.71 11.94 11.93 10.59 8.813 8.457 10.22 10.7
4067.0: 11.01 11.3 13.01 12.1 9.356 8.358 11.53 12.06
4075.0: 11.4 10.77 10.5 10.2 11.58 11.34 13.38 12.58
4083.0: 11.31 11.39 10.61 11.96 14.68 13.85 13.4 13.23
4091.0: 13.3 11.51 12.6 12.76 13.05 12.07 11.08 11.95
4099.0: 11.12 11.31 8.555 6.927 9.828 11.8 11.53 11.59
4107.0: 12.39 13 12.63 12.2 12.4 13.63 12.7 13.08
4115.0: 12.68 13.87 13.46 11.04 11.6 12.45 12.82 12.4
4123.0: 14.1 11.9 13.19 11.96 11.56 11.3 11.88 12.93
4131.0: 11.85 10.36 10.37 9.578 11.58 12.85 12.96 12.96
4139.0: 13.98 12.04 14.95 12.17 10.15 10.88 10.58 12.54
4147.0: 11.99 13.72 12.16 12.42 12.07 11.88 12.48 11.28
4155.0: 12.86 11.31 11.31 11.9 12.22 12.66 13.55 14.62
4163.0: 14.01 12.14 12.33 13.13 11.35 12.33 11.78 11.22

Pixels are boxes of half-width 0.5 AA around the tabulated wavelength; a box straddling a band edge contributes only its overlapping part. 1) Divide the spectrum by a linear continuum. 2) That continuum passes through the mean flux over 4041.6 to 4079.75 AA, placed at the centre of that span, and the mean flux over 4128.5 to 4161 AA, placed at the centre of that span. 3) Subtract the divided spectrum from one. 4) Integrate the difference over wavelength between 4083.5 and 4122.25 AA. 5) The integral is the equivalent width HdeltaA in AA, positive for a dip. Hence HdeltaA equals -2.0 AA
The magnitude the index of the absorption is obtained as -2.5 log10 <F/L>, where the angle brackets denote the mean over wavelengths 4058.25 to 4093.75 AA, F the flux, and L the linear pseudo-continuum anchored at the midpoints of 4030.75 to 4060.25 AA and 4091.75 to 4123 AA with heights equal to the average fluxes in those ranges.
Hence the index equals 0.02 mag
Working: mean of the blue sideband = 11.4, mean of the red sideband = 12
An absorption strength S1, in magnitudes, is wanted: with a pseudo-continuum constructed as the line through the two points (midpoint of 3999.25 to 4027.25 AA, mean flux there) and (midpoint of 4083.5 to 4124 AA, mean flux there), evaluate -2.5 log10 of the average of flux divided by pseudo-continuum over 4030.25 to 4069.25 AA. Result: 0.05 mag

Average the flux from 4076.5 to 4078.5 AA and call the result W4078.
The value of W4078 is 10.3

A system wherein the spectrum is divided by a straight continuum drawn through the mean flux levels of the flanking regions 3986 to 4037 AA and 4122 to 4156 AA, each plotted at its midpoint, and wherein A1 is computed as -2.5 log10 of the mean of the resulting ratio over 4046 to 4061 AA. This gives 0.01 mag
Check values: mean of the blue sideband 11.4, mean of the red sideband 12.1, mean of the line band 11.5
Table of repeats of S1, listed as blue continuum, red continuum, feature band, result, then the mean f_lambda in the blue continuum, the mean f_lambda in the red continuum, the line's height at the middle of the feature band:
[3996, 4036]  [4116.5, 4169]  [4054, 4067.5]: 0.10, 11.3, 12.2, 11.6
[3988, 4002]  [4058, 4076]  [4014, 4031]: -0.04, 11.4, 10.8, 11.2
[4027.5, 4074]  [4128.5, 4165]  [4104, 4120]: -0.06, 11.2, 12.2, 11.8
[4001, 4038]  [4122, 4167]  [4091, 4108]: 0.05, 11.4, 12.2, 11.9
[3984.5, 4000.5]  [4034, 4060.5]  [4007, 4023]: 0.02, 11.5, 11.5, 11.5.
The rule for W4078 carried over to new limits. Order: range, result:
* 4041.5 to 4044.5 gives 11.8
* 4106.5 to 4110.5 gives 12.6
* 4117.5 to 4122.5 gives 12.1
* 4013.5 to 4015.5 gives 10.5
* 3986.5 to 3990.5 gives 11.4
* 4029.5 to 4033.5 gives 10.5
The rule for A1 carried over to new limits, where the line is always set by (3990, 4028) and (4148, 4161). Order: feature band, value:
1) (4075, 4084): 0.032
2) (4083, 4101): -0.032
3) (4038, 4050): 0.014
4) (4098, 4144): 0.002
